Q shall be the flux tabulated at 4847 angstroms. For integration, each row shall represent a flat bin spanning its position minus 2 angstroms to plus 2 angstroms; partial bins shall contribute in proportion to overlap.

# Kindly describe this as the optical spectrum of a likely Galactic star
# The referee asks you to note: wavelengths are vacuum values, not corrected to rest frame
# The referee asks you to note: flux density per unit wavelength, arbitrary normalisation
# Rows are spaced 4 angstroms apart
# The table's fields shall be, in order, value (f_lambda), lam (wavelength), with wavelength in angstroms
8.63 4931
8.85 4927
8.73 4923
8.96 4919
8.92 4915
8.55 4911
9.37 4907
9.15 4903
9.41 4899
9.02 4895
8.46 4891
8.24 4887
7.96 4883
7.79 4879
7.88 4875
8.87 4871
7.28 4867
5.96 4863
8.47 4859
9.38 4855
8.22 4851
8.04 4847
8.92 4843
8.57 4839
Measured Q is 8.04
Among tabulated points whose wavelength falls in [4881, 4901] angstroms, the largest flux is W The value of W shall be 9.41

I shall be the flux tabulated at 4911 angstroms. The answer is 8.55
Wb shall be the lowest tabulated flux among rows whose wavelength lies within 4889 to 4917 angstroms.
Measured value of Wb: 8.46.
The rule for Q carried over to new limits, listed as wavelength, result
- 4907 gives 9.37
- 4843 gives 8.92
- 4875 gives 7.88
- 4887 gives 8.24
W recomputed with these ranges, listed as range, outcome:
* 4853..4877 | 9.38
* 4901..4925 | 9.37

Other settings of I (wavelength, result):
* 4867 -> 7.28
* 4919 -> 8.96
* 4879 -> 7.79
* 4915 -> 8.92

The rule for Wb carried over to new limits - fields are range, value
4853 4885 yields 5.96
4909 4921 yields 8.55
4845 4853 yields 8.04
